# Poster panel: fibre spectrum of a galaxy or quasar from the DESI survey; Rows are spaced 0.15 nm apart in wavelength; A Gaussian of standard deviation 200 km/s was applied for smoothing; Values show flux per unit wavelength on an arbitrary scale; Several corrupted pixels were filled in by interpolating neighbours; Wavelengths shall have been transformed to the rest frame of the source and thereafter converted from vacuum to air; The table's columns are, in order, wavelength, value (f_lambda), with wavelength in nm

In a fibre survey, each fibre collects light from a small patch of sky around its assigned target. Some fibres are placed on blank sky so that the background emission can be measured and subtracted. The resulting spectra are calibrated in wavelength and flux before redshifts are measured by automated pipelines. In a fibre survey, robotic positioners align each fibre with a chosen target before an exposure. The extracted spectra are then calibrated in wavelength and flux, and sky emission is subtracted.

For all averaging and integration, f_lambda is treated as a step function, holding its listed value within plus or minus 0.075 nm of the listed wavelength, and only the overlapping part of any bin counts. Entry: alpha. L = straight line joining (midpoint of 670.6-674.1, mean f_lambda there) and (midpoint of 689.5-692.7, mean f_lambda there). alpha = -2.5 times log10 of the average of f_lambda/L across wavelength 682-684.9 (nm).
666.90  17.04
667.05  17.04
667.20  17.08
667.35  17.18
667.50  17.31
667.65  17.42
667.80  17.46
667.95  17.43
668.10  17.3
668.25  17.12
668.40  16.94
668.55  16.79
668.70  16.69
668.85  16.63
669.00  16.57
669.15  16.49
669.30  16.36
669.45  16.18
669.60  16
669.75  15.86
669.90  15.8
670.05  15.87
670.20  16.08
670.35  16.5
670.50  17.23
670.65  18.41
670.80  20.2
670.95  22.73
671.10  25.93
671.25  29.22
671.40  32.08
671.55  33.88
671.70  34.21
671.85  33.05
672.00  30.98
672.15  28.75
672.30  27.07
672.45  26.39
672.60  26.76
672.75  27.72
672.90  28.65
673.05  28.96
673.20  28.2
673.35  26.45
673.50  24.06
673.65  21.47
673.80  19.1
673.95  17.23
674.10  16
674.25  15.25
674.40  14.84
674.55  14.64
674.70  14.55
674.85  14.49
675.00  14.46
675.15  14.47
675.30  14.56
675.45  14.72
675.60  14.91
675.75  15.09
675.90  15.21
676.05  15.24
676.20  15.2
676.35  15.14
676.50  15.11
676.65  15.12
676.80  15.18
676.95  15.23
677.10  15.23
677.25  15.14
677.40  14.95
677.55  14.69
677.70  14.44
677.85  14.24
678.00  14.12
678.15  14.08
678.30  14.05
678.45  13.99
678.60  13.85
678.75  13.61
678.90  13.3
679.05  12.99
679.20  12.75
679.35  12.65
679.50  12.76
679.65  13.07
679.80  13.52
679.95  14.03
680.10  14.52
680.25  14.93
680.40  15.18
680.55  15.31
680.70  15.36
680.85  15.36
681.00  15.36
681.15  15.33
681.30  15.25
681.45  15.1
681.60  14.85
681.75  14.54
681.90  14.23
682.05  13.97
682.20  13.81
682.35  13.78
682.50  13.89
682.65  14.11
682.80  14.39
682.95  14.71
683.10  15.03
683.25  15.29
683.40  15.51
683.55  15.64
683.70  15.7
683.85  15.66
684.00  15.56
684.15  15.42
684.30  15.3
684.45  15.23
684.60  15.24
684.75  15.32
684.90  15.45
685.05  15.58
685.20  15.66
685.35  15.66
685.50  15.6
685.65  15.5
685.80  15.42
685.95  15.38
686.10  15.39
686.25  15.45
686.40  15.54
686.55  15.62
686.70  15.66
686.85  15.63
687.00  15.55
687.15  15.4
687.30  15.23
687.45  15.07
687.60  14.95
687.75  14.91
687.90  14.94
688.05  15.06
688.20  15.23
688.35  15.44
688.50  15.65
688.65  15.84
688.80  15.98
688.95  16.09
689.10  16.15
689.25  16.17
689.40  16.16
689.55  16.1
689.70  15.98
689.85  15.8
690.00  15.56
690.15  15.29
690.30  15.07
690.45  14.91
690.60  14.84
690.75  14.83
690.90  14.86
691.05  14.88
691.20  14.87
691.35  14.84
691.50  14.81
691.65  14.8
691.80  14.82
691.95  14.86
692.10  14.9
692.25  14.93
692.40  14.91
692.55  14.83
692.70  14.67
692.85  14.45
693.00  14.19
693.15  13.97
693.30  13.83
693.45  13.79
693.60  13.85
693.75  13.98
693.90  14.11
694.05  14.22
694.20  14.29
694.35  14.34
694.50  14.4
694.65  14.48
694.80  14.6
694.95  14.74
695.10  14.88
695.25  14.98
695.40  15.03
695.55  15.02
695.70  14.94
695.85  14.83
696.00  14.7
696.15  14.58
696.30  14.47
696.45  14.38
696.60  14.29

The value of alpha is 0.30 mag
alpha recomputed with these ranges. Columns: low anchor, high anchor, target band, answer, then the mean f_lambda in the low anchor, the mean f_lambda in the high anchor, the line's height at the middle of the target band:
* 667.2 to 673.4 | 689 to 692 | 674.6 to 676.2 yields 0.34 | 21.8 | 15.3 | 20.2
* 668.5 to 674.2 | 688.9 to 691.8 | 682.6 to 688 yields 0.13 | 22.5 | 15.3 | 17.3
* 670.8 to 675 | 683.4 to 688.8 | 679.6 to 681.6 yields 0.28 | 24.3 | 15.4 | 19.1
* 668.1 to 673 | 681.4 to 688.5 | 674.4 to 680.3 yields 0.29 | 22.1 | 15.1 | 18.8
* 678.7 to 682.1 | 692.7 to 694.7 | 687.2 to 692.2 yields -0.08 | 14.3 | 14.2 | 14.2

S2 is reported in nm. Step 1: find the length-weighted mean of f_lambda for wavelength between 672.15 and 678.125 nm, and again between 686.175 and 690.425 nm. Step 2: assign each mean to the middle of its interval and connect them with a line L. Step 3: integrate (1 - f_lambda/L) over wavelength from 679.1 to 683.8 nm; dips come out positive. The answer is 0.66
